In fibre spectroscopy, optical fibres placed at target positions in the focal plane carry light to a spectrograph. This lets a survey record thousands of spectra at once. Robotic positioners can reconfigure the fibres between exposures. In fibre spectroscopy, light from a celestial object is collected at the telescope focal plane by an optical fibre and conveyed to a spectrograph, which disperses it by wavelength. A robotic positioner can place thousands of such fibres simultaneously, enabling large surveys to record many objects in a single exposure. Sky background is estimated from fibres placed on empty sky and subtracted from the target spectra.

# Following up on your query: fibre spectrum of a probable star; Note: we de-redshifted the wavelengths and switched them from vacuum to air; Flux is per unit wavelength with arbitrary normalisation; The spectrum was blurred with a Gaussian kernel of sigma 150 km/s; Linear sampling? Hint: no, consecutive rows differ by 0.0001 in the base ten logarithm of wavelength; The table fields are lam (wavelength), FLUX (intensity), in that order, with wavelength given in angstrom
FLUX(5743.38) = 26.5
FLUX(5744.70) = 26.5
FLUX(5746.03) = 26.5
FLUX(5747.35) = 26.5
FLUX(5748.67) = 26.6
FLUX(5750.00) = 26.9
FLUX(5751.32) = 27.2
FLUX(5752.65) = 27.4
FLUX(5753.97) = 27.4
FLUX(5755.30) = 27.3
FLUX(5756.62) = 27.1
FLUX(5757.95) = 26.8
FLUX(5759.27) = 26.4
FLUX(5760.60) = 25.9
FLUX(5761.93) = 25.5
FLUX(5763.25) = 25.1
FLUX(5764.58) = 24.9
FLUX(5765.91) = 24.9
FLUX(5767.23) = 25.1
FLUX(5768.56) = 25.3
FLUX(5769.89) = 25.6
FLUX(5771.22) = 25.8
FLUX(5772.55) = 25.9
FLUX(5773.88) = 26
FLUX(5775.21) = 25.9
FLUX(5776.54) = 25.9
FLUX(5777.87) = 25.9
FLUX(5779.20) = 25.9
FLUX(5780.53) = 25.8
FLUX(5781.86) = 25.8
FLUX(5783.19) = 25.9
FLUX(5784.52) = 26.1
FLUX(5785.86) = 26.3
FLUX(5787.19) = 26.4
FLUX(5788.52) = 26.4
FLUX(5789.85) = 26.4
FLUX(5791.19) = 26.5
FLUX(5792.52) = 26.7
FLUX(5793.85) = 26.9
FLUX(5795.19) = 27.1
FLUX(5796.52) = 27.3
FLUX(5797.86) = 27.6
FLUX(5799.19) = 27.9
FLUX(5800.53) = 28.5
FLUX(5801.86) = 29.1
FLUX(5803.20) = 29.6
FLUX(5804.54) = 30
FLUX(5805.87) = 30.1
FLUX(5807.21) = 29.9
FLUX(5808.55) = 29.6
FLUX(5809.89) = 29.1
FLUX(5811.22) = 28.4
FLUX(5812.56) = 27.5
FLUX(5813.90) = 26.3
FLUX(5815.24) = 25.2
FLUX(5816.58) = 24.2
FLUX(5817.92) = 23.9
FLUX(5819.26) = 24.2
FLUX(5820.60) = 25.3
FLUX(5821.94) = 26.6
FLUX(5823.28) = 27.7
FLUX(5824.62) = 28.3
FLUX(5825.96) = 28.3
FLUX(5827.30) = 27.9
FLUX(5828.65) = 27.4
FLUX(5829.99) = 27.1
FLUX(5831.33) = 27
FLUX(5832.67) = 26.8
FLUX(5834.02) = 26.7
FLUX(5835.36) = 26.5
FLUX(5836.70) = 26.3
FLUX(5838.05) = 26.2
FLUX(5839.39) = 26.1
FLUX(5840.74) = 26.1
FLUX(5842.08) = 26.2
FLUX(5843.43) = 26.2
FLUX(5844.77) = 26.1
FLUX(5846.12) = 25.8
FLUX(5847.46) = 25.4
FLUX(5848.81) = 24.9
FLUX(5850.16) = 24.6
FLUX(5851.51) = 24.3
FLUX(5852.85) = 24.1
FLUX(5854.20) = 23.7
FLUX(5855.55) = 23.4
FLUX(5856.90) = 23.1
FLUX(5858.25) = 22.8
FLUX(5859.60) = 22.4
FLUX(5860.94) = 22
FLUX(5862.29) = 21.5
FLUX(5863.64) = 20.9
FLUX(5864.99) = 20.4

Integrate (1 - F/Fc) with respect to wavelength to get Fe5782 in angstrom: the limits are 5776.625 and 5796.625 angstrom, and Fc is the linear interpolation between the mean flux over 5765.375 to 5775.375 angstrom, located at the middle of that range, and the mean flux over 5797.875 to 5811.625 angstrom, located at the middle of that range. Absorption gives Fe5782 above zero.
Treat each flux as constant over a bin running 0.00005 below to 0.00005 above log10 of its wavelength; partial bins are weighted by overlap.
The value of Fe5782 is 0.7 angstrom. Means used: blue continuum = 25.6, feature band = 26.3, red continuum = 29.2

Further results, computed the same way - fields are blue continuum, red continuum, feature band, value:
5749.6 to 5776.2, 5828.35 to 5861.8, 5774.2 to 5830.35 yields -3.0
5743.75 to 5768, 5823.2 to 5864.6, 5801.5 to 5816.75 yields -1.6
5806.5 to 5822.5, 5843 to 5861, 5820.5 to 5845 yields -1.3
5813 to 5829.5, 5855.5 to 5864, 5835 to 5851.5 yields -1.2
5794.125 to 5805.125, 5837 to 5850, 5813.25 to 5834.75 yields 0.4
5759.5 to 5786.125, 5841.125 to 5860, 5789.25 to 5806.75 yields -1.9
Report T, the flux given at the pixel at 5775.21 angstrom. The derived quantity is 25.9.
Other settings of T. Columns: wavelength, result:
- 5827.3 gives 27.9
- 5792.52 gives 26.7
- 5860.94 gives 22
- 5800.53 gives 28.5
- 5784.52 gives 26.1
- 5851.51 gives 24.3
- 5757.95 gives 26.8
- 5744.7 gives 26.5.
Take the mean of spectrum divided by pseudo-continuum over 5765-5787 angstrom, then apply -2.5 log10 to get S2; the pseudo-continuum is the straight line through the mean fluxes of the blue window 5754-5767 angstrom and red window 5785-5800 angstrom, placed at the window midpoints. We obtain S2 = 0.03 mag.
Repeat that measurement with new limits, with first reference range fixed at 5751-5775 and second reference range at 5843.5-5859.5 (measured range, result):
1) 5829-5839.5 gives -0.08 mag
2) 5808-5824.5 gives -0.06 mag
